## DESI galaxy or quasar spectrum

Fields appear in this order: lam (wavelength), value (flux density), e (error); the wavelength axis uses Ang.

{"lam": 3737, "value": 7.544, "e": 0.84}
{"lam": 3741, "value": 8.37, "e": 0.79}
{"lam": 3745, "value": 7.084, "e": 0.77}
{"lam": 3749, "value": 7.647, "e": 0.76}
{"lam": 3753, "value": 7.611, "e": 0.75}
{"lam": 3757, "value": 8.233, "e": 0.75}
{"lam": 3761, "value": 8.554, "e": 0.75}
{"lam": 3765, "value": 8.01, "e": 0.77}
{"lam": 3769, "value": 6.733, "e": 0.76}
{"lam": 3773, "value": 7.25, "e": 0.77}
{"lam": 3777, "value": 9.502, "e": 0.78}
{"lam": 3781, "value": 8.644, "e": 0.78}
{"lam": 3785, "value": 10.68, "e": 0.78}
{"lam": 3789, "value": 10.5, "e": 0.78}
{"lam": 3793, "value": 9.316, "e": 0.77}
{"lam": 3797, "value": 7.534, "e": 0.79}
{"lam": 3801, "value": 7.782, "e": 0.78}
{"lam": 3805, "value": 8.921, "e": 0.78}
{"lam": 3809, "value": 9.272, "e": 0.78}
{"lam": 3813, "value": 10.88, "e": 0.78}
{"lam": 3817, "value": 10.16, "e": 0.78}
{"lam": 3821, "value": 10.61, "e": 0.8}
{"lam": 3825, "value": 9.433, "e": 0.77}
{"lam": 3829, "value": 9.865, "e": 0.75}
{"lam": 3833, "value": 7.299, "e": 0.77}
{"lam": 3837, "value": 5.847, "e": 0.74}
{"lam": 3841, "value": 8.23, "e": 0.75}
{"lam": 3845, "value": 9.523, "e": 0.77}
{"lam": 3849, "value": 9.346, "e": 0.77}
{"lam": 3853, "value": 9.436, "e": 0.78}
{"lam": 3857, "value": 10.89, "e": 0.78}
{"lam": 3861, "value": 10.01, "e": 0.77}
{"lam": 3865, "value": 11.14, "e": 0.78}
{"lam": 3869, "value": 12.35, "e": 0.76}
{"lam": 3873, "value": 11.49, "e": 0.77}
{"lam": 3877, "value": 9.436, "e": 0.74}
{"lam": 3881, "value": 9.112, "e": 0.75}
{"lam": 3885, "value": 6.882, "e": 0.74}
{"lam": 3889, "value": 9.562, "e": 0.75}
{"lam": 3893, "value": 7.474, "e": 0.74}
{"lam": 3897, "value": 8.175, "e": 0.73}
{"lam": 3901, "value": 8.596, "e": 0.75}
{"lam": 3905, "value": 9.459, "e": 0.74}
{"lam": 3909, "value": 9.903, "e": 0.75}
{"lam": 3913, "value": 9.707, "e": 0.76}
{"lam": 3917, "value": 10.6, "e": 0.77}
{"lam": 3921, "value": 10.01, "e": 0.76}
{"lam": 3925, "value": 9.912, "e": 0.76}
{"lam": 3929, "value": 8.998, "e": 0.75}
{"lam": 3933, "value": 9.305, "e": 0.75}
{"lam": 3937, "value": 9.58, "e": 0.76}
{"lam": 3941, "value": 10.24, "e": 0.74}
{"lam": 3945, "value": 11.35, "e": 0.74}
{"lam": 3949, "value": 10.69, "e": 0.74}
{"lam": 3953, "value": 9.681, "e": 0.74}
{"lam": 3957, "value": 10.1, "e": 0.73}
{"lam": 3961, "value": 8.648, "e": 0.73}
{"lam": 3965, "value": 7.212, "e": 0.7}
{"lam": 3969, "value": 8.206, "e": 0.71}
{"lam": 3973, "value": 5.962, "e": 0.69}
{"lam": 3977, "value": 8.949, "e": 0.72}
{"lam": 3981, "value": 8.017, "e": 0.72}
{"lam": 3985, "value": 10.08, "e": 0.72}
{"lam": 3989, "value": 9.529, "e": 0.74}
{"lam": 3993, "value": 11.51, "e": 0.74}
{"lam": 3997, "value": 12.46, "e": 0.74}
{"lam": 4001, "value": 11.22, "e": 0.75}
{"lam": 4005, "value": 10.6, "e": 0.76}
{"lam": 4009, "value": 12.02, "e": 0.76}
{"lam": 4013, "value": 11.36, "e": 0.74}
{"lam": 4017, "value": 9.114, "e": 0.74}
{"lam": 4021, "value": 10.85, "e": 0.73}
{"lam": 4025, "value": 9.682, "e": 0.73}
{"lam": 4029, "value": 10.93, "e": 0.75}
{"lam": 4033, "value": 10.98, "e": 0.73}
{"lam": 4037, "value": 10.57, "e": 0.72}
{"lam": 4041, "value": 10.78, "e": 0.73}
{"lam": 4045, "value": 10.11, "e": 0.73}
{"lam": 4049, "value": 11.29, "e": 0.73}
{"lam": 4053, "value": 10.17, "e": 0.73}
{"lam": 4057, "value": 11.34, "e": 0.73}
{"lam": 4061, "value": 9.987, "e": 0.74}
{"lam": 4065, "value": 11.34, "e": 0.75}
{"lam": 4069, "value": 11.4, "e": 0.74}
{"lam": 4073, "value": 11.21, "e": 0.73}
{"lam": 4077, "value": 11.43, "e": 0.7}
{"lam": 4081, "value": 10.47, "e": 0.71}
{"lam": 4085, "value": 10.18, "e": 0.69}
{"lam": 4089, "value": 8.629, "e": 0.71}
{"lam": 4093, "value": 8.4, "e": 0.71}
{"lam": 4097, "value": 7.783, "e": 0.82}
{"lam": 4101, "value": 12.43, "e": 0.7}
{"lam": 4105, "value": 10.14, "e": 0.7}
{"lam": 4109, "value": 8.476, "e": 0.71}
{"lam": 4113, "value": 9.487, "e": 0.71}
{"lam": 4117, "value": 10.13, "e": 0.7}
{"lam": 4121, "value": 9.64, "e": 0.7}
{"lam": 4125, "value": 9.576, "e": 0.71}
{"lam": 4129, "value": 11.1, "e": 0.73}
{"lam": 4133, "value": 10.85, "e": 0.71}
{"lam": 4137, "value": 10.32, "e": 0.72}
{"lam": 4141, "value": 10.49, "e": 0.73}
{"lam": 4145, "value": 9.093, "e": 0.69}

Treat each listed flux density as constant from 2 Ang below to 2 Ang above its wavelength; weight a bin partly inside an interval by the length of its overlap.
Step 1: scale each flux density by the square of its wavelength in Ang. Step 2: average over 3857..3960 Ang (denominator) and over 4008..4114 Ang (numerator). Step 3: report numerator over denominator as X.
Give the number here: 1.15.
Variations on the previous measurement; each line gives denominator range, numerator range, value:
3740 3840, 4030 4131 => 1.38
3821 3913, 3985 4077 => 1.27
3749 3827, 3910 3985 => 1.14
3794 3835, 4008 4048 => 1.29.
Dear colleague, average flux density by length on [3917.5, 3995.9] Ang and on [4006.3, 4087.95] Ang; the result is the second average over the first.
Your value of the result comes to 1.14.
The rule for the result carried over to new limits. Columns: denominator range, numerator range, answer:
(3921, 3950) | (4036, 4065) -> 1.07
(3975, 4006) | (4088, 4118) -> 0.92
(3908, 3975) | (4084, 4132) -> 1.03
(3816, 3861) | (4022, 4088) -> 1.17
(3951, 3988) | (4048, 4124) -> 1.19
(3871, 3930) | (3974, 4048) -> 1.12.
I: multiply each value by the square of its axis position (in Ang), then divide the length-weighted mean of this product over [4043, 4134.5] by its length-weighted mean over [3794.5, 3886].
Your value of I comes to 1.23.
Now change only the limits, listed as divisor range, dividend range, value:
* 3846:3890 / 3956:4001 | 0.98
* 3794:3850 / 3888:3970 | 1.12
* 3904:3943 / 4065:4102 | 1.13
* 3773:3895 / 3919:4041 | 1.15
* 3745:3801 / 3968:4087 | 1.41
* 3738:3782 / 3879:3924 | 1.23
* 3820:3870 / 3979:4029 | 1.21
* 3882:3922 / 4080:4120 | 1.17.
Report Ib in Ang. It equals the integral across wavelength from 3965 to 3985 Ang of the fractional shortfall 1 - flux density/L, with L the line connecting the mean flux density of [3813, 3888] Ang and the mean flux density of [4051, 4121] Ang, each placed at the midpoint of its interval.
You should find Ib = 3.9 Ang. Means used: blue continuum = 9.54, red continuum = 10.2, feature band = 7.96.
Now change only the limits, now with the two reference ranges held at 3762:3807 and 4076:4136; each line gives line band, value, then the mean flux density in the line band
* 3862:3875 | -3.7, 11.5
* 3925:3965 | -2.0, 9.72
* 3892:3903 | 1.1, 8.14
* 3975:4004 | -2.5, 10.3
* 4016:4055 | -3.5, 10.5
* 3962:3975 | 2.9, 7.24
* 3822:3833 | -0.6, 9.31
